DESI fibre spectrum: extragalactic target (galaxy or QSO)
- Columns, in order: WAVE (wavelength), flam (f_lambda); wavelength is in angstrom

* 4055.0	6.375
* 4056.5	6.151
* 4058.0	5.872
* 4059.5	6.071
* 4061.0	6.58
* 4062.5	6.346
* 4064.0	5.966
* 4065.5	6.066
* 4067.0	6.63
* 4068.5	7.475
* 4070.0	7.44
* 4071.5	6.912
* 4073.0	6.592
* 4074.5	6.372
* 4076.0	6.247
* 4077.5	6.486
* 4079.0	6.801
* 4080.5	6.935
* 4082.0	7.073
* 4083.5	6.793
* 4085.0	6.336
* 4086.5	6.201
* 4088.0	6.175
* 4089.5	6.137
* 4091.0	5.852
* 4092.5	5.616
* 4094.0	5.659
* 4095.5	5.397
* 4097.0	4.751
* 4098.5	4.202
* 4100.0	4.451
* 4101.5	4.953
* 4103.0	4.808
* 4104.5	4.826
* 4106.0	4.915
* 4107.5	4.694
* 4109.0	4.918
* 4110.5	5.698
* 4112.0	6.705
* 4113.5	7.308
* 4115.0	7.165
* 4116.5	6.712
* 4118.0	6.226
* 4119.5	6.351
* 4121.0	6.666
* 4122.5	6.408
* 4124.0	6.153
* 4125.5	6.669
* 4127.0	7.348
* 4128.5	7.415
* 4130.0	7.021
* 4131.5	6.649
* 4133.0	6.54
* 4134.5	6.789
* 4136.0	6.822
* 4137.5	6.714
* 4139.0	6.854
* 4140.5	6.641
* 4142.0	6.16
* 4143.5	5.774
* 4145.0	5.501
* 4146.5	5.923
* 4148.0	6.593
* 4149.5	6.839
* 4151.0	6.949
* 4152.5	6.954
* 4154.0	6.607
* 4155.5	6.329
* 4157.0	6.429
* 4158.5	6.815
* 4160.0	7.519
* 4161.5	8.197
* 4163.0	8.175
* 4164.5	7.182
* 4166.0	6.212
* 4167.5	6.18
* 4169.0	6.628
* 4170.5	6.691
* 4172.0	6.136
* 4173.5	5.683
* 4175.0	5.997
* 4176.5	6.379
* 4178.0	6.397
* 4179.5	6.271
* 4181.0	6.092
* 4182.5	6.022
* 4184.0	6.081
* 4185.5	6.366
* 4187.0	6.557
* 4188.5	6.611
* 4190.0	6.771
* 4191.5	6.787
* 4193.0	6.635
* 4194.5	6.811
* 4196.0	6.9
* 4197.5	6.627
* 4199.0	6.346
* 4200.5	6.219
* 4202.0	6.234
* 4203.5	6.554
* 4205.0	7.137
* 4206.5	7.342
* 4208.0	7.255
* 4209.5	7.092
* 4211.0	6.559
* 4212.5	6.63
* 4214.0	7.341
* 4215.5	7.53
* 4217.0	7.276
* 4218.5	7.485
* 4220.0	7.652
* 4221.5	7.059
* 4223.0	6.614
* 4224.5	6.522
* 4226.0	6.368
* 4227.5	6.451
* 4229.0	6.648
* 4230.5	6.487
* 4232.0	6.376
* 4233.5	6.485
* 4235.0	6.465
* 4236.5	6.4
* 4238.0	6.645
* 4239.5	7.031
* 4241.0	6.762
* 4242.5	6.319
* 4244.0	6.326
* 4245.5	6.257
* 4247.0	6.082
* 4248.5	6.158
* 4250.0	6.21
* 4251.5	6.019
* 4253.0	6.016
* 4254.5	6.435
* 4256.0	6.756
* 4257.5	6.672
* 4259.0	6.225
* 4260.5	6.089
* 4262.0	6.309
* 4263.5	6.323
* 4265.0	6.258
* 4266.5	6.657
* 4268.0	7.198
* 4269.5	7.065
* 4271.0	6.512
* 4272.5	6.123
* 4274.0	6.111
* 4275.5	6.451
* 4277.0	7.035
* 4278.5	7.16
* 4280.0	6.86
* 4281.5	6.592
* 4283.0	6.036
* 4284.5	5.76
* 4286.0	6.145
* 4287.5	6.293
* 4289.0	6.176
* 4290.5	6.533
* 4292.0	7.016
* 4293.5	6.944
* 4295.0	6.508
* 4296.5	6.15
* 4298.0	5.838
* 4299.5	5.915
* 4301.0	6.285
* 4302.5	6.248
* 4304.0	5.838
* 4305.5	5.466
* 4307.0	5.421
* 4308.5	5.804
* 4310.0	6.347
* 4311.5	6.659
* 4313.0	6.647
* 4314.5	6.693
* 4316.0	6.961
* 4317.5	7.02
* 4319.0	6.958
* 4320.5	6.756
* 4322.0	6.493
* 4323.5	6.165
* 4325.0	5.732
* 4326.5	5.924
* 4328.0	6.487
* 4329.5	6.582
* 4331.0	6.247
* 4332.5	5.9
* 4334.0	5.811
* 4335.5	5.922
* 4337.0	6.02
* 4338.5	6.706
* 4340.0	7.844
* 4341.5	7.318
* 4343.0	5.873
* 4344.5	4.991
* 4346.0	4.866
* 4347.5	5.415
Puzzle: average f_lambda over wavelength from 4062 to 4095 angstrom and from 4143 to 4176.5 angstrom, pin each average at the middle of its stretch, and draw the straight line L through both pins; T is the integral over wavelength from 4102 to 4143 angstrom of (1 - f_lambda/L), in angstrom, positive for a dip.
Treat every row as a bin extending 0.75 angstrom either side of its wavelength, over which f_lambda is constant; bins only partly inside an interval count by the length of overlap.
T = 1.31 angstrom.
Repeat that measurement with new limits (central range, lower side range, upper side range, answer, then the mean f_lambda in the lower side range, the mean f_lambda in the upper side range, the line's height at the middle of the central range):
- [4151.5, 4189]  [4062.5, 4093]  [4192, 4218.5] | 1.0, 6.51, 6.87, 6.77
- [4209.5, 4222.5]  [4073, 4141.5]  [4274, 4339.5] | -1.9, 6.17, 6.34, 6.26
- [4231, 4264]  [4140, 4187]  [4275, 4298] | 0.6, 6.51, 6.49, 6.5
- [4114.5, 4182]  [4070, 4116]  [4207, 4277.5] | -4.7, 5.93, 6.61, 6.18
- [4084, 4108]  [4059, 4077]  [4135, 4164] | 4.7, 6.56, 6.73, 6.62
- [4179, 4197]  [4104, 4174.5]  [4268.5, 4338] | -0.1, 6.51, 6.34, 6.46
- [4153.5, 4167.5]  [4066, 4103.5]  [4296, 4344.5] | -1.9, 6.1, 6.29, 6.16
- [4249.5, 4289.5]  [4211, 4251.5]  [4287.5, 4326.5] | 0.4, 6.66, 6.33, 6.5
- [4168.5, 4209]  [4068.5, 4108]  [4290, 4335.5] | -2.8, 5.91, 6.3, 6.09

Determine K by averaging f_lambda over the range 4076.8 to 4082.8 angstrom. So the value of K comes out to 6.83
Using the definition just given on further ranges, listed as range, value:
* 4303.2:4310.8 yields 5.78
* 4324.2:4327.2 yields 5.83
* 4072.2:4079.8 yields 6.51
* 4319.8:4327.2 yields 6.21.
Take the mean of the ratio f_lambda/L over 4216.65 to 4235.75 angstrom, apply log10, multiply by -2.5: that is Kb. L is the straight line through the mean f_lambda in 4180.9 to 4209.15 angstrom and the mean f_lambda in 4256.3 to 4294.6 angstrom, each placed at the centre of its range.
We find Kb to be -0.03 mag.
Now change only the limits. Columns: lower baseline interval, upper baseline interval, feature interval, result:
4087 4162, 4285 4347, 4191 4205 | -0.06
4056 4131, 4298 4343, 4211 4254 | -0.06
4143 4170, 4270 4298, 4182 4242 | -0.02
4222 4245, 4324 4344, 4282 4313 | 0.04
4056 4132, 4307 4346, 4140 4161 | -0.05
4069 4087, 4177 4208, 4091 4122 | 0.19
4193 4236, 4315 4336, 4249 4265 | 0.06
